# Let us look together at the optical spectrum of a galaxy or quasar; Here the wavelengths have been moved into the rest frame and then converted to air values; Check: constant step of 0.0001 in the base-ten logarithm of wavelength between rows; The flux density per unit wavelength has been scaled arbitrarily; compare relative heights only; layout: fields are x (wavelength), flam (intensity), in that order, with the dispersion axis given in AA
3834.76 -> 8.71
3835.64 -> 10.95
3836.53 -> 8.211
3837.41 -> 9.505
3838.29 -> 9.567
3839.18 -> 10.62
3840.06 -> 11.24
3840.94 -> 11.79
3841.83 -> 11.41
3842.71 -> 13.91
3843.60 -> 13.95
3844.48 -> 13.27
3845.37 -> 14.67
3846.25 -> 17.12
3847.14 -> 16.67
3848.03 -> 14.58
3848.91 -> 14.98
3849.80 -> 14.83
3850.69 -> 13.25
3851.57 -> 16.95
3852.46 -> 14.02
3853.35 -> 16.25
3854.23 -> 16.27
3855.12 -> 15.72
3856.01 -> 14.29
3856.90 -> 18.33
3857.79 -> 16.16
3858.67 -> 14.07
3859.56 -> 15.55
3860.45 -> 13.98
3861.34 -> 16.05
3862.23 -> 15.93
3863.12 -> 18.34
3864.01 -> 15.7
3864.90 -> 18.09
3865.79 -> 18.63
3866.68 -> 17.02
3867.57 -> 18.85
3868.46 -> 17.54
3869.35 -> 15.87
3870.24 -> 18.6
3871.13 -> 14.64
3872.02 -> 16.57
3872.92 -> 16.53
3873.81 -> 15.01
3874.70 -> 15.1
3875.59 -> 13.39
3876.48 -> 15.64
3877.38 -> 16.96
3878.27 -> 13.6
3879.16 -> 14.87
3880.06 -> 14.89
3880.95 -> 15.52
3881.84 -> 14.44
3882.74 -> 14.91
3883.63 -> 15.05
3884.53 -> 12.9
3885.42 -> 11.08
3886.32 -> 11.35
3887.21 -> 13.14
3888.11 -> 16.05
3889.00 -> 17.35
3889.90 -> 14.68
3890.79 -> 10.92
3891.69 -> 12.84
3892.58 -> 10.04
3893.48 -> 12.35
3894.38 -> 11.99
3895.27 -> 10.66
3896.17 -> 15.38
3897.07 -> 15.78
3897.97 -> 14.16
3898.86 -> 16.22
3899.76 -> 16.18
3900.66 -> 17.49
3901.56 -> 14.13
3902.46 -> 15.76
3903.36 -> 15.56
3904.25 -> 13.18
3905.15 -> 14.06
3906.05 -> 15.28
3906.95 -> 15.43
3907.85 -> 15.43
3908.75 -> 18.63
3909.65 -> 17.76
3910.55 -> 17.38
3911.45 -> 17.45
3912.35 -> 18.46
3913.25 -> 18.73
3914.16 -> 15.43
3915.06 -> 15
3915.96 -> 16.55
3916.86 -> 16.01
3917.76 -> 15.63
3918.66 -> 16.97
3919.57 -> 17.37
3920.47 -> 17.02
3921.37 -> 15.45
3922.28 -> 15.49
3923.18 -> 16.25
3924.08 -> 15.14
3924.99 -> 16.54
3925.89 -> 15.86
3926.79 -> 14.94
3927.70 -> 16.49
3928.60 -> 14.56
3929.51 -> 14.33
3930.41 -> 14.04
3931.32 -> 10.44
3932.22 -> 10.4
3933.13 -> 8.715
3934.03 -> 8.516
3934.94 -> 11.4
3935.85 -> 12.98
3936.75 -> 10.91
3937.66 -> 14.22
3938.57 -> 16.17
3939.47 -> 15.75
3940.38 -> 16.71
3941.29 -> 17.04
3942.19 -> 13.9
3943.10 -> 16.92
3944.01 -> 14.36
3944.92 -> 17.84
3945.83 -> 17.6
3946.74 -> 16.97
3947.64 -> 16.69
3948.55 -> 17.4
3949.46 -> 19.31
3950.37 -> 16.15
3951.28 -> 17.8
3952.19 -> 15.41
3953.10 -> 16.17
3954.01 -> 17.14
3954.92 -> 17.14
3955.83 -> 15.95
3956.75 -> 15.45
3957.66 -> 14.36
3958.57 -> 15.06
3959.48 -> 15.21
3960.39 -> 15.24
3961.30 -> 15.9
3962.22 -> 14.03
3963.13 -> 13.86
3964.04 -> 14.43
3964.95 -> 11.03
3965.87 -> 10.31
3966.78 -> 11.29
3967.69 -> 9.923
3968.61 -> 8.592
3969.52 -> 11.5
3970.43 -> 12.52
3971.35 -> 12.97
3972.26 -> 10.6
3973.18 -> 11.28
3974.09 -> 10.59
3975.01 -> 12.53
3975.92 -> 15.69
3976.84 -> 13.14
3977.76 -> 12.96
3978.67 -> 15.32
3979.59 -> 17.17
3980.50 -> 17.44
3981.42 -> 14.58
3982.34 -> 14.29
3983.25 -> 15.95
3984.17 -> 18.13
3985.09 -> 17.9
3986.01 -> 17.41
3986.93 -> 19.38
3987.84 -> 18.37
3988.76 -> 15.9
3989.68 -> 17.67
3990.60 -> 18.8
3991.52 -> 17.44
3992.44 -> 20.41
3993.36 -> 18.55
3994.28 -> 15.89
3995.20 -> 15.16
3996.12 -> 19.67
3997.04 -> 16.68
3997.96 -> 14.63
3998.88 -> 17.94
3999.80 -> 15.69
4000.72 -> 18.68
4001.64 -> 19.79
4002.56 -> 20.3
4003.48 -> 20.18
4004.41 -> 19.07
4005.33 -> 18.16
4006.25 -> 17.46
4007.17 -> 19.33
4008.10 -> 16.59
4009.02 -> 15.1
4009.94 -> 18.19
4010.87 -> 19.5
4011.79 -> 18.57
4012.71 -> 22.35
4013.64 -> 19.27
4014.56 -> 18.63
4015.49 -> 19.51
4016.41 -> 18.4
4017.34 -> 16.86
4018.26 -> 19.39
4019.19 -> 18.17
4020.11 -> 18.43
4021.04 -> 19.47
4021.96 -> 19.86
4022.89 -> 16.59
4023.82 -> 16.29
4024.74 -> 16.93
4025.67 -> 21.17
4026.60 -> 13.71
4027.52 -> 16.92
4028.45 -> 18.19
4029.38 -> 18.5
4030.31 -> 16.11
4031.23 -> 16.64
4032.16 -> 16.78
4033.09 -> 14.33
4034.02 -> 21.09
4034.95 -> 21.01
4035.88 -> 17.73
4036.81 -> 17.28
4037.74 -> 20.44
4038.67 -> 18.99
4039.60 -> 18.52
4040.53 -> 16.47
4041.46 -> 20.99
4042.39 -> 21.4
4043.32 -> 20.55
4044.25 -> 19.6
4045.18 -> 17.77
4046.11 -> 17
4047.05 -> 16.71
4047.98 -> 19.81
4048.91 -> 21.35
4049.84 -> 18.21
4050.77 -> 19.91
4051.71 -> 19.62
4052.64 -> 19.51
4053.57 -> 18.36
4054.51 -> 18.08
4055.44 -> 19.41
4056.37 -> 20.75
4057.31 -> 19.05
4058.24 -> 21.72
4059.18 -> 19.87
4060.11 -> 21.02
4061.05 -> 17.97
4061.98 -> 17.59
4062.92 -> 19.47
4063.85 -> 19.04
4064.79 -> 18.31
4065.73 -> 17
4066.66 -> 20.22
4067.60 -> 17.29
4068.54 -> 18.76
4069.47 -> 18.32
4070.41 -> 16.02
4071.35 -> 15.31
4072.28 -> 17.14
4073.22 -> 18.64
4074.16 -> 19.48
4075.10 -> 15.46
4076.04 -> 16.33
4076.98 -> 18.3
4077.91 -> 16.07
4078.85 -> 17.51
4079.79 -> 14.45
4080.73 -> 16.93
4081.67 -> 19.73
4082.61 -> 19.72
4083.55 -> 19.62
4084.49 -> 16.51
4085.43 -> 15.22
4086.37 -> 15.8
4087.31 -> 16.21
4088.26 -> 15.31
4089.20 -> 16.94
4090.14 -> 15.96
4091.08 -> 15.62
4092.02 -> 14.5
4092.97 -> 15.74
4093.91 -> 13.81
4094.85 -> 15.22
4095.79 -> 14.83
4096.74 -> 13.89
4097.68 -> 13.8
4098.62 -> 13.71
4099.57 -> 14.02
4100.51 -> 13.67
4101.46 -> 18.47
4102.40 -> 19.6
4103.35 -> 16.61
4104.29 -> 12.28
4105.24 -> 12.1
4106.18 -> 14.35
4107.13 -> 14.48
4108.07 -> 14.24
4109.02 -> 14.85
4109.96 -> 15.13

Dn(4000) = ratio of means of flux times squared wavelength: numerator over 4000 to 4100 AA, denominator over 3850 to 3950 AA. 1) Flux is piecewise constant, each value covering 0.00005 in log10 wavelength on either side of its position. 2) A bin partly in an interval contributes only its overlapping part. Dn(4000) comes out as 1.3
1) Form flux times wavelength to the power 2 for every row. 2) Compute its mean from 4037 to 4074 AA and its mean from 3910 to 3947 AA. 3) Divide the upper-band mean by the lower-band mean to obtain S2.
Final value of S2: 1.33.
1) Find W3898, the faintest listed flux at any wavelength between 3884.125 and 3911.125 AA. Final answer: 10.04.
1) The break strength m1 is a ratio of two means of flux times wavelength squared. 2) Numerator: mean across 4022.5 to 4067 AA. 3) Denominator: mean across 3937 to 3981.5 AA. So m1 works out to 1.3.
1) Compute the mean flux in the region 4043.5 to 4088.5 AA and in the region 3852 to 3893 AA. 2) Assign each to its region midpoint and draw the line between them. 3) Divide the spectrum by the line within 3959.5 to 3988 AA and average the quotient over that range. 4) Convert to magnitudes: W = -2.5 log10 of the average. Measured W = 0.200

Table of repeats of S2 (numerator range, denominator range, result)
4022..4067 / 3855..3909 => 1.34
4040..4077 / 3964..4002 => 1.28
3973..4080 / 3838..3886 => 1.29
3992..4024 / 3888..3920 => 1.25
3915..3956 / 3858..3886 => 1.01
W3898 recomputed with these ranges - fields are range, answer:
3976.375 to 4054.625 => 12.96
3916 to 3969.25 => 8.516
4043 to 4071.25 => 16.02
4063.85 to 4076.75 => 15.31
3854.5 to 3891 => 10.92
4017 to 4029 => 13.71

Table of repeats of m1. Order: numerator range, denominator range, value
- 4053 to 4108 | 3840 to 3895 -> 1.26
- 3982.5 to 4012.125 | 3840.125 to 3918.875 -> 1.24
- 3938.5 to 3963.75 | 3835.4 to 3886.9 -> 1.14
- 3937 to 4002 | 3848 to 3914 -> 1.06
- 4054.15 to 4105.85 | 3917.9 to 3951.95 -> 1.21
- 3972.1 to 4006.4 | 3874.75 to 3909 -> 1.22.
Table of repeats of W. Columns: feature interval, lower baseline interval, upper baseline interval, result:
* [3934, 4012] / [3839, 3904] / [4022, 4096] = 0.05 mag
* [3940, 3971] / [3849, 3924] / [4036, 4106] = 0.09 mag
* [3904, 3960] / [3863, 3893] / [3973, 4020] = 0.04 mag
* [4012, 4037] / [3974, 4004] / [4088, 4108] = -0.12 mag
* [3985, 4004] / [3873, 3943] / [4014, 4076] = -0.05 mag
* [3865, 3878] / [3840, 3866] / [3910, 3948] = -0.08 mag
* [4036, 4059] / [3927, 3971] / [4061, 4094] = -0.17 mag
